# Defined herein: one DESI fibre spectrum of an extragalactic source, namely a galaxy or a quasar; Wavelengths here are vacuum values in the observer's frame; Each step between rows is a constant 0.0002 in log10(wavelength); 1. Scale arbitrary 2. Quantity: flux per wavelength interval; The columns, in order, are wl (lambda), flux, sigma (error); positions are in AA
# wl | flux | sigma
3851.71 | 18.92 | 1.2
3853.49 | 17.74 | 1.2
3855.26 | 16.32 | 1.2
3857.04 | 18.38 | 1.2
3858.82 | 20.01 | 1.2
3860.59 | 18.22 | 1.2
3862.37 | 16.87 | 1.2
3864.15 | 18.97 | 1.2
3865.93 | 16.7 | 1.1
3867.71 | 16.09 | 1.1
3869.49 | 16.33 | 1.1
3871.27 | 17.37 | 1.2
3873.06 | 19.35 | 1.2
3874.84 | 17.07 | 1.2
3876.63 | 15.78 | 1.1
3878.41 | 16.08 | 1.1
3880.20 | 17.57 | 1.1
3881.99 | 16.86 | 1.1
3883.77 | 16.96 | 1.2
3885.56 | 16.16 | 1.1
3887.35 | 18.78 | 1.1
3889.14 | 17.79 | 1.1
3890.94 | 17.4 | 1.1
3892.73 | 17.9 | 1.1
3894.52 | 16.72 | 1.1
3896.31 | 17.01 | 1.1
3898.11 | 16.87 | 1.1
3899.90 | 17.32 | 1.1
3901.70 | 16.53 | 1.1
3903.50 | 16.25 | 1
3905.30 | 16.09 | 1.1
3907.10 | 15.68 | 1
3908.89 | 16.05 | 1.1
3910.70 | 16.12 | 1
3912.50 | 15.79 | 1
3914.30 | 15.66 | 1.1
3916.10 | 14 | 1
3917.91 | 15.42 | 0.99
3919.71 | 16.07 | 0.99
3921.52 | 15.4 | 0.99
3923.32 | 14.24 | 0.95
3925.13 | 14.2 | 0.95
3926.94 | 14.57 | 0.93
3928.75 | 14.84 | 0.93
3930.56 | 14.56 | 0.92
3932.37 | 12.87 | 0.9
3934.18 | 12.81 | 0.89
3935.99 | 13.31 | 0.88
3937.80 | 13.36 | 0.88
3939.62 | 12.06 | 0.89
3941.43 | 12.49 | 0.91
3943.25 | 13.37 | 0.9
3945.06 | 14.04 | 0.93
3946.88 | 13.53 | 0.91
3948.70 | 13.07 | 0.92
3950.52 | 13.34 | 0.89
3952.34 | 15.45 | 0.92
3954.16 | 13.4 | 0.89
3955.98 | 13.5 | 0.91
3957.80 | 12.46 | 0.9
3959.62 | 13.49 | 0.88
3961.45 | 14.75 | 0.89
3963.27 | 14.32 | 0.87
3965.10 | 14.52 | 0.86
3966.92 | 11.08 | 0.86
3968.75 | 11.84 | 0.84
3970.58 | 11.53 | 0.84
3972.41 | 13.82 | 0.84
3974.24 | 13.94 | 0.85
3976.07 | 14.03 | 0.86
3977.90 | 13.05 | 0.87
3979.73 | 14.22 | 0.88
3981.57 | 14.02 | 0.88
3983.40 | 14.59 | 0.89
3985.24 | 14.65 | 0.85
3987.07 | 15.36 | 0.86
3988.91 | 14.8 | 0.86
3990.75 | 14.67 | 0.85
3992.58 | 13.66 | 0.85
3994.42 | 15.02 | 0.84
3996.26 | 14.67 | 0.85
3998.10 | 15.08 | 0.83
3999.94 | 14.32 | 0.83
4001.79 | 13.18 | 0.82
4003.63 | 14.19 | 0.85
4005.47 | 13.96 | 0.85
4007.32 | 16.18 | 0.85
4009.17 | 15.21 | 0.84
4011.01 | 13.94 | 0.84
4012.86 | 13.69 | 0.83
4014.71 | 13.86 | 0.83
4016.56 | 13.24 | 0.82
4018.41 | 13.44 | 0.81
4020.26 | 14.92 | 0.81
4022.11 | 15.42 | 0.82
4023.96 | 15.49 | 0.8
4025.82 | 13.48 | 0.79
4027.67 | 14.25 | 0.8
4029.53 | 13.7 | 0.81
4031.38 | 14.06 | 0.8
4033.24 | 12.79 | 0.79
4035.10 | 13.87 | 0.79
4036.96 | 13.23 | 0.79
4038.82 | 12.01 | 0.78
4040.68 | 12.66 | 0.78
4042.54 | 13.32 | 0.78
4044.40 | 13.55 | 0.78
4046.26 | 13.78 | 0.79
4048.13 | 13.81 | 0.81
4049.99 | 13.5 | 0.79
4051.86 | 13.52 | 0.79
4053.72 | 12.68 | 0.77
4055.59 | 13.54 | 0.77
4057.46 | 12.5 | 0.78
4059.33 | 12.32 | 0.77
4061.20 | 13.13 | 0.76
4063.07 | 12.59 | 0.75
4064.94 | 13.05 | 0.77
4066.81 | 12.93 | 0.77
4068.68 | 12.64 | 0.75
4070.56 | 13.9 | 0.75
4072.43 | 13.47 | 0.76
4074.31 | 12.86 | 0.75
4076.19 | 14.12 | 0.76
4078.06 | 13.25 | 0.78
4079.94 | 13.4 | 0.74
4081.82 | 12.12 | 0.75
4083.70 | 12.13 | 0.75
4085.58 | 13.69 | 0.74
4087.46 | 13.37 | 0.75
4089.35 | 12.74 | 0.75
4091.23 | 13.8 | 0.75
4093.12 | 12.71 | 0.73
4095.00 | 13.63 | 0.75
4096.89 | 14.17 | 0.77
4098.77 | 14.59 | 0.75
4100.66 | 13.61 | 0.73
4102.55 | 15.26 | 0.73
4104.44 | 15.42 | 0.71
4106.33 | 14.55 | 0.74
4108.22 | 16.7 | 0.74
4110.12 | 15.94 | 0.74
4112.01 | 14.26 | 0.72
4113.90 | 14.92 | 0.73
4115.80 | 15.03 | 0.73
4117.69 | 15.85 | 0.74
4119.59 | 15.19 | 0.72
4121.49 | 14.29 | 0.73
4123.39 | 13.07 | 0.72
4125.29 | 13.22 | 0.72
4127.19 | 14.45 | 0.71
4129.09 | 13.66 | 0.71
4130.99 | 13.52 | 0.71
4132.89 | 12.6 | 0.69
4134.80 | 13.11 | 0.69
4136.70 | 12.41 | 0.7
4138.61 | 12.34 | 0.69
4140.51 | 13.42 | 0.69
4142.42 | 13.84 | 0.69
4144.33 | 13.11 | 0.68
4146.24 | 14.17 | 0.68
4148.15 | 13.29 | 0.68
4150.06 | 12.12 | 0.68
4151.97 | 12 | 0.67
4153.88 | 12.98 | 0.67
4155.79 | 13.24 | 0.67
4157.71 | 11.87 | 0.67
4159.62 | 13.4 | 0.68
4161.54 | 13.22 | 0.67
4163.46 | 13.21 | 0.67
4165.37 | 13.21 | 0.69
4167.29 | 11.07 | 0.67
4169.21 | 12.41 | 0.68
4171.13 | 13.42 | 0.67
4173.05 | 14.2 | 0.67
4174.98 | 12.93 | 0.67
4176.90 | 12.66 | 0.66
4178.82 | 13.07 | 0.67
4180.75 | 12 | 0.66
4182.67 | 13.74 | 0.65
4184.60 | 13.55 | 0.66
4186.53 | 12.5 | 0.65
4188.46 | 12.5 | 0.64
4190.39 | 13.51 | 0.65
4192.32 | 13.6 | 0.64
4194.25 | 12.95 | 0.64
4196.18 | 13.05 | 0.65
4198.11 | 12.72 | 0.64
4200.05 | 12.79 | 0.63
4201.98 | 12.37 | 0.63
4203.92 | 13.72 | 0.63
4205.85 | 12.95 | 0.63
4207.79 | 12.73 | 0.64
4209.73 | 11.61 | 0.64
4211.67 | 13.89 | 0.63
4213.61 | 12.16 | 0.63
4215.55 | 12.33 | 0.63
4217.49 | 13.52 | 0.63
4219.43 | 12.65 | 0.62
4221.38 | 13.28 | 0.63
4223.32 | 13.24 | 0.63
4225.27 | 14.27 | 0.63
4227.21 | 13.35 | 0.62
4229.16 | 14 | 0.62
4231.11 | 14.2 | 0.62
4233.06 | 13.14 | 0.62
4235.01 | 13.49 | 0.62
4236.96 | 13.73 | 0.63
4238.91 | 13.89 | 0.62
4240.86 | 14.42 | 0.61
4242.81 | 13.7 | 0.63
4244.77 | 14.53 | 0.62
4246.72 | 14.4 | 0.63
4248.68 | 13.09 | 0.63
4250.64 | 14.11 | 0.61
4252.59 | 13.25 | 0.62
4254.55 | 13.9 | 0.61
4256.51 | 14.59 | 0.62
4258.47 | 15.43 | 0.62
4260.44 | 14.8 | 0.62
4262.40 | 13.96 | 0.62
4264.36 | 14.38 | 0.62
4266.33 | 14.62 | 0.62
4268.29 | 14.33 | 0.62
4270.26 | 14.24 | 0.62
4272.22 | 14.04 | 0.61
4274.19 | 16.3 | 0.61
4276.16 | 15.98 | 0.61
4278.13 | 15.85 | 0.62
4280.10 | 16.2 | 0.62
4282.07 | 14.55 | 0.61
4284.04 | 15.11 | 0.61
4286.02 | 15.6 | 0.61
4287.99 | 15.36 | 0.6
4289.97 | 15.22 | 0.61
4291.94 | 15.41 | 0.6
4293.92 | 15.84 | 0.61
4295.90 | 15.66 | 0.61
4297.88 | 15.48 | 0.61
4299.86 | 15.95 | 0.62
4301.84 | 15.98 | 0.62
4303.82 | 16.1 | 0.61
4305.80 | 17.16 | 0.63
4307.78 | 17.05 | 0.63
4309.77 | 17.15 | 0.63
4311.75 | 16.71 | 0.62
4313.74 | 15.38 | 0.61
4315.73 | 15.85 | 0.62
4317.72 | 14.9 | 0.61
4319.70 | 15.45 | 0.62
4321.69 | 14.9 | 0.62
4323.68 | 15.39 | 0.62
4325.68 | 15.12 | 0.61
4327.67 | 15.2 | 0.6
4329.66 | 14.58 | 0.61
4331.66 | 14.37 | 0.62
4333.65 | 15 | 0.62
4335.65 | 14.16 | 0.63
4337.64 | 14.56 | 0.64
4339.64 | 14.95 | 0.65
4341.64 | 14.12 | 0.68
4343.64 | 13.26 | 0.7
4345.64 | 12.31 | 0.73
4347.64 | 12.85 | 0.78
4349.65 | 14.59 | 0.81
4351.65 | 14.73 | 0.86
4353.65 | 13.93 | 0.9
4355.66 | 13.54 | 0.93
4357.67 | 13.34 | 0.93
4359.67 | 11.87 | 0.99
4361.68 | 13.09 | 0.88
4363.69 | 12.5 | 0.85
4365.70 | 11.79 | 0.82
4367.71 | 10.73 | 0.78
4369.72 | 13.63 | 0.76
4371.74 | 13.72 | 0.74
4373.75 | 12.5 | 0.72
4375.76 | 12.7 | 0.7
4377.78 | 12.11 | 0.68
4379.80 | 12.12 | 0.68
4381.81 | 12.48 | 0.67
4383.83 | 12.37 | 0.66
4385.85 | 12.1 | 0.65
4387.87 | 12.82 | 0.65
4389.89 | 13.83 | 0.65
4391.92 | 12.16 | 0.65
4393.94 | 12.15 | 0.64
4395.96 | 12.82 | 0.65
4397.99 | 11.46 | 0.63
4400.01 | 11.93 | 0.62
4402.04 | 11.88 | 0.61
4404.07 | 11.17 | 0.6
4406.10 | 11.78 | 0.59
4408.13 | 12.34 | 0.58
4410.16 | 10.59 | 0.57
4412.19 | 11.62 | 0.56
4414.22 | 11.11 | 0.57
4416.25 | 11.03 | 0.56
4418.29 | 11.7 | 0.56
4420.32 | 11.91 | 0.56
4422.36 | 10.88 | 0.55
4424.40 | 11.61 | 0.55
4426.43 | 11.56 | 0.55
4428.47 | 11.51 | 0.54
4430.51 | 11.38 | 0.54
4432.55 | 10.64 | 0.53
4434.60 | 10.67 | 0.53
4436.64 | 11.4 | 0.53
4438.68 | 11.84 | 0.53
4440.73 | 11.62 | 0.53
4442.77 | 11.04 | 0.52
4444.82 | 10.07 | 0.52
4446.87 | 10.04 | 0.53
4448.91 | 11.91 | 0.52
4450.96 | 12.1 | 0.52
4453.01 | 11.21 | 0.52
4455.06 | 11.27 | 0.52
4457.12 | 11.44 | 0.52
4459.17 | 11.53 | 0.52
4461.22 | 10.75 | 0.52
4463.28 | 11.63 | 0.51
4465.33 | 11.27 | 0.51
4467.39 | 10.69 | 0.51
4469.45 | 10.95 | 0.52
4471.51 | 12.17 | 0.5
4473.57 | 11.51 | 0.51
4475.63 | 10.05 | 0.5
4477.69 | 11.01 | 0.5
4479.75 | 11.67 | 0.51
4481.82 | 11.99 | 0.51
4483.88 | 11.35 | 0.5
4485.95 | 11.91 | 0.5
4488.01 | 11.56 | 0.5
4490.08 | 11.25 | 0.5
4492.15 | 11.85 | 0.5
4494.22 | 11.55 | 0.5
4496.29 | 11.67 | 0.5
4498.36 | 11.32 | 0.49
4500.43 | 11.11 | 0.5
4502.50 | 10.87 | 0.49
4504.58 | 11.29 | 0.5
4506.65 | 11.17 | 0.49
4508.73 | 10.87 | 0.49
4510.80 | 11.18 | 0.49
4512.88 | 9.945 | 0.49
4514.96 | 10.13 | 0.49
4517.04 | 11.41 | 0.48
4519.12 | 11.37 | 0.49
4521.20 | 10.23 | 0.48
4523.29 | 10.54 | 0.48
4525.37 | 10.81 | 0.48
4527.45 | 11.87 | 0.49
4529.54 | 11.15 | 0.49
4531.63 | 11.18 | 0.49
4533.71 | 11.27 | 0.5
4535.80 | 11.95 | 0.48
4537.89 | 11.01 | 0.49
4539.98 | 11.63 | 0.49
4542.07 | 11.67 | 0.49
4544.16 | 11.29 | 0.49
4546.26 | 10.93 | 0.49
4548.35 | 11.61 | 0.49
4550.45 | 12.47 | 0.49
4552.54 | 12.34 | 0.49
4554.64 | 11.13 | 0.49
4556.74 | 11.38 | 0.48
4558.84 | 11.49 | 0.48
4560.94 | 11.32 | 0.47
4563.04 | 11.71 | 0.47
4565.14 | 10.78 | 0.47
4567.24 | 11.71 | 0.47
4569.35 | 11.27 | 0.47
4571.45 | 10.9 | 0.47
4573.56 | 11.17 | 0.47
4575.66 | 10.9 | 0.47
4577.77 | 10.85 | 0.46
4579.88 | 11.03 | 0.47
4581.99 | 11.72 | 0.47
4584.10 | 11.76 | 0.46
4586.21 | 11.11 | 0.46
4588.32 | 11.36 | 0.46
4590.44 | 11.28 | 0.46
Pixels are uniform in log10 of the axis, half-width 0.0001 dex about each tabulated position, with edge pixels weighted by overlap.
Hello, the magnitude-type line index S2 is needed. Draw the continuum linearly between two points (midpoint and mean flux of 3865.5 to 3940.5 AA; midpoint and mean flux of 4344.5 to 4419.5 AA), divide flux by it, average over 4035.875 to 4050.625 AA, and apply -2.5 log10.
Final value 0.13 mag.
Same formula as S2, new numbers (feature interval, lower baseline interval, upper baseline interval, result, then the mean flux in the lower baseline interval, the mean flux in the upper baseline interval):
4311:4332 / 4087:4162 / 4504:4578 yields -0.21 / 13.8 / 11.2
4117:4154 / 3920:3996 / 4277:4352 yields 0.08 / 13.8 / 15.2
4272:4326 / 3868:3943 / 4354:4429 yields -0.22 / 15.8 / 12.1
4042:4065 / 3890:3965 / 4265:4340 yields 0.14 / 14.8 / 15.4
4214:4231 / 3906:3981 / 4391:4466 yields -0.07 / 14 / 11.4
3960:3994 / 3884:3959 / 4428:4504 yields 0.06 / 15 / 11.3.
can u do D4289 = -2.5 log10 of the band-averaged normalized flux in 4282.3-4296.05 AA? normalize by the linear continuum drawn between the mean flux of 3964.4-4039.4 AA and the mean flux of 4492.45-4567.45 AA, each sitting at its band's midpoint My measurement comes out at -0.23 mag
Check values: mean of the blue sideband 14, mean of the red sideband 11.3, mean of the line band 15.4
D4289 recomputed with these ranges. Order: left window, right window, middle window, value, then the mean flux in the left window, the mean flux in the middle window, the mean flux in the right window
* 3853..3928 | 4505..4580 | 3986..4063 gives 0.12 mag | 16.7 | 13.9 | 11.2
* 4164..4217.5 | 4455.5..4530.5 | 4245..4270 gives -0.14 mag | 12.9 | 14.2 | 11.2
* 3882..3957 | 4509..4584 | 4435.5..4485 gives 0.05 mag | 15.2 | 11.3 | 11.2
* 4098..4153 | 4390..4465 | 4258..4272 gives -0.13 mag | 14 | 14.5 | 11.5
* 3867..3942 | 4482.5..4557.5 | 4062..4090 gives 0.12 mag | 15.8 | 13.1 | 11.3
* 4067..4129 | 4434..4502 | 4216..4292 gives -0.12 mag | 14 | 14.3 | 11.3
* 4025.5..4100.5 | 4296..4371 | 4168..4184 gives 0.06 mag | 13.3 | 13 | 14.5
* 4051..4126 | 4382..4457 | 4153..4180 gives 0.03 mag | 13.8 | 12.9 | 11.6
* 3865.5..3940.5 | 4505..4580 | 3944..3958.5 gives 0.14 mag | 15.9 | 13.6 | 11.2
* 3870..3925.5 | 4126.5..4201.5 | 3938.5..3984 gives 0.17 mag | 16.5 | 13.4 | 13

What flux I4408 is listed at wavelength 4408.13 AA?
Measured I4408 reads 12.34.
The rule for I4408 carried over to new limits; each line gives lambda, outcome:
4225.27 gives 14.27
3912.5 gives 15.79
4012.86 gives 13.69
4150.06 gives 12.12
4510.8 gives 11.18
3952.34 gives 15.45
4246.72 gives 14.4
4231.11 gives 14.2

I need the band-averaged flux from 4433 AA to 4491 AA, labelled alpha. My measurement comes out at 11.3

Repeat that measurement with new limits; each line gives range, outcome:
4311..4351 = 14.7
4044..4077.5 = 13.2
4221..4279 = 14.2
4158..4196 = 13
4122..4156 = 13.2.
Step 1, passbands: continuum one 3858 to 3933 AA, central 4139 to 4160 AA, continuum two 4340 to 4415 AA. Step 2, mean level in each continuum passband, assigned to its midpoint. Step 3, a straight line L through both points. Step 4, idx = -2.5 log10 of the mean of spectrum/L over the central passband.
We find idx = 0.11 mag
